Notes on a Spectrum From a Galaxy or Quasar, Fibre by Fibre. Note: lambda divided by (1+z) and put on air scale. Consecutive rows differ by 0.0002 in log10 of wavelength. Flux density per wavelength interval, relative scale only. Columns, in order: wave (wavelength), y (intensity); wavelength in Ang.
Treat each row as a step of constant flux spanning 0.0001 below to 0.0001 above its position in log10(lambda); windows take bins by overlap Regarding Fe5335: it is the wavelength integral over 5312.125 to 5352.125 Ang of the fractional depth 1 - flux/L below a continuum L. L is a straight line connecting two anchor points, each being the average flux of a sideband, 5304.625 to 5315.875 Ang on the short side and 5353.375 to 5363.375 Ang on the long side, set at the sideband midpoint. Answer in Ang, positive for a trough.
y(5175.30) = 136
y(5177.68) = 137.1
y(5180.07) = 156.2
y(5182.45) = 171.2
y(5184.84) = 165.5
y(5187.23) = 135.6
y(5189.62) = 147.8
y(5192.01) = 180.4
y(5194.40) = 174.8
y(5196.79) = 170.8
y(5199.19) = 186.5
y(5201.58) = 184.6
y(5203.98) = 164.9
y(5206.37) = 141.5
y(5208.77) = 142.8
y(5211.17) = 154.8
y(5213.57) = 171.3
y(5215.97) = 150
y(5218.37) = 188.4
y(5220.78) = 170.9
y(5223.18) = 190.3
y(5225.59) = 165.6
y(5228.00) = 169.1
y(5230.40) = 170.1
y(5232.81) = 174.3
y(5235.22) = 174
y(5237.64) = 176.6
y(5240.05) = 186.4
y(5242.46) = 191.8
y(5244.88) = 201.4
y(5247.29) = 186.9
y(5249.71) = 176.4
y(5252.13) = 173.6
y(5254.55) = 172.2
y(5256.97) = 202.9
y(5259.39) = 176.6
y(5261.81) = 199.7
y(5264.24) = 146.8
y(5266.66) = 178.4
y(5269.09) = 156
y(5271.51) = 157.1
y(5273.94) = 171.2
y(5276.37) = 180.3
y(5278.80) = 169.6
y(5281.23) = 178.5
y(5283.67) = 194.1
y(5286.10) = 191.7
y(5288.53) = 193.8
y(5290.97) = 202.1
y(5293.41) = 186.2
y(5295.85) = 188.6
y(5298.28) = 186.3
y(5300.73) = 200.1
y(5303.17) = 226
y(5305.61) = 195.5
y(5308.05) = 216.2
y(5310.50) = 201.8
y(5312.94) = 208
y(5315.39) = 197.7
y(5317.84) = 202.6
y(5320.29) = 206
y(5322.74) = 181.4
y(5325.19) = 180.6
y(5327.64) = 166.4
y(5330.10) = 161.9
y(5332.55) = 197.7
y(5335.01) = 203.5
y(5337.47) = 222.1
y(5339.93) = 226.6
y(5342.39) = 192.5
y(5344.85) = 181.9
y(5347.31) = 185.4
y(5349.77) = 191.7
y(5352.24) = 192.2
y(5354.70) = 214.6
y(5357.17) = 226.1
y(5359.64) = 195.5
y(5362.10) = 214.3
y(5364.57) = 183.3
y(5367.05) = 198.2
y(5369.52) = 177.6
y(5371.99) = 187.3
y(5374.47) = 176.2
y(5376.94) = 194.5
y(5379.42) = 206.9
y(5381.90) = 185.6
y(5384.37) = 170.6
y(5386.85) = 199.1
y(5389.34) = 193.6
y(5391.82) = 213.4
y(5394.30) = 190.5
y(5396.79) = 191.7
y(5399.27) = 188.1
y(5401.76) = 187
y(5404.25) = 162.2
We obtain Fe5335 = 2.7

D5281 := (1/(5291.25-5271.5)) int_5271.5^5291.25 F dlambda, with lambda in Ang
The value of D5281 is 183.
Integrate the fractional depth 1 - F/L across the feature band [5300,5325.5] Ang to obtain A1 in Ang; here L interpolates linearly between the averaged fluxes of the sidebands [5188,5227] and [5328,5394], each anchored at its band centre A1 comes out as -2.1 Ang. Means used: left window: 167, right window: 195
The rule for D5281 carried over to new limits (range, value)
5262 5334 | 187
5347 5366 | 201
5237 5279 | 178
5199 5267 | 175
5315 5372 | 195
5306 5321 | 205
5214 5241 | 174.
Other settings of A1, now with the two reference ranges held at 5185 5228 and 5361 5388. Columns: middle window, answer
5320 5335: 0.1 Ang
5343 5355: -0.3 Ang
